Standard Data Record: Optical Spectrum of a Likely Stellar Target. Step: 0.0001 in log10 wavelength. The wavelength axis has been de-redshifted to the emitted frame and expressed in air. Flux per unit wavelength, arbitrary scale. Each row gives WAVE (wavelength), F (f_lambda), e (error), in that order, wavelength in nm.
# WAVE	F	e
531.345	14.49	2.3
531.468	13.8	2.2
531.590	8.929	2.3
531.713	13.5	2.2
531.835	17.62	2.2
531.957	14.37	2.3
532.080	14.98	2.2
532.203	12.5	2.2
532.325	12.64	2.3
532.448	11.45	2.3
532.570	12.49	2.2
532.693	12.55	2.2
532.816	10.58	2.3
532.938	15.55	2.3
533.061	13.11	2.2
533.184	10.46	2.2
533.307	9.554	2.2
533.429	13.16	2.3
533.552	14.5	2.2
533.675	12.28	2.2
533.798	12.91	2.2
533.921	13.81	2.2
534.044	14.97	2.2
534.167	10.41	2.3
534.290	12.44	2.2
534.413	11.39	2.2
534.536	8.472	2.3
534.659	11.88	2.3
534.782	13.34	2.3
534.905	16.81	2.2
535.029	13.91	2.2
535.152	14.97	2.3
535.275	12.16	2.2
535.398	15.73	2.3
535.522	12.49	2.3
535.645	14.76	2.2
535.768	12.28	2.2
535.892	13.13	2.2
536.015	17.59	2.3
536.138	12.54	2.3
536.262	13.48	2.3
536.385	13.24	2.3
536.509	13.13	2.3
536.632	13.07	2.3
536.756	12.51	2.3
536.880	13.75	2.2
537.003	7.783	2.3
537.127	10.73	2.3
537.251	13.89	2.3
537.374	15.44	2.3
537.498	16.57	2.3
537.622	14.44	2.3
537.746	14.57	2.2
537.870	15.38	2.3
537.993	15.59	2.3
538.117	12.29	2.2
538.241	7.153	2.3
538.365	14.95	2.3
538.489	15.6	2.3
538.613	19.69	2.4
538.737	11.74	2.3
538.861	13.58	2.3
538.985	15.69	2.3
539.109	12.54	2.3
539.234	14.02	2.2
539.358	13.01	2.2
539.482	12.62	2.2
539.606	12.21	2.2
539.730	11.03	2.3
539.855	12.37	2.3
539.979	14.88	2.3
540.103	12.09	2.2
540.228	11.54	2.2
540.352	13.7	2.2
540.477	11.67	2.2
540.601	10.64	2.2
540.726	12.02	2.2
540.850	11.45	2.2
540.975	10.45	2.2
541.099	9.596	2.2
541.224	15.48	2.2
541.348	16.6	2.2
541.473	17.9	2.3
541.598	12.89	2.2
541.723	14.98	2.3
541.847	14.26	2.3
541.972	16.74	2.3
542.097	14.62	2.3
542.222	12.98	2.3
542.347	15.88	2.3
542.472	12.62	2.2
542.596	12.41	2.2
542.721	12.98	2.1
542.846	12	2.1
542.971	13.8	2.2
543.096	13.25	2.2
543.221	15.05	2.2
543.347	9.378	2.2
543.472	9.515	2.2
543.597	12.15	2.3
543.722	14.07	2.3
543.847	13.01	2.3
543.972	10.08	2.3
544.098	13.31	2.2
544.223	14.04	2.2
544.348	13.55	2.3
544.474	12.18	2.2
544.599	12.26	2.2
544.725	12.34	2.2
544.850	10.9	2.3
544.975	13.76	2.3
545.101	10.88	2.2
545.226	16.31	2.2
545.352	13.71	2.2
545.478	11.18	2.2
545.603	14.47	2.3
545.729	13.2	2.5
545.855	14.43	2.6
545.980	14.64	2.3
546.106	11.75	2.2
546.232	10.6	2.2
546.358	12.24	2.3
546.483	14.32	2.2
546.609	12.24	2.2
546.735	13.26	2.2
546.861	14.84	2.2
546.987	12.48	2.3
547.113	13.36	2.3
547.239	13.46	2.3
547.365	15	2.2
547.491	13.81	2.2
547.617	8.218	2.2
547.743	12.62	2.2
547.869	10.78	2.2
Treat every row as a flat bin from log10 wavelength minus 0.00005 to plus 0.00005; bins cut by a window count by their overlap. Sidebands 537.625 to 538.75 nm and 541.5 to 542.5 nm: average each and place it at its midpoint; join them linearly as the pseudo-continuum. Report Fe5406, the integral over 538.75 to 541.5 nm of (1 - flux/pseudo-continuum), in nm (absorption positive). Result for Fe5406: 0.29 nm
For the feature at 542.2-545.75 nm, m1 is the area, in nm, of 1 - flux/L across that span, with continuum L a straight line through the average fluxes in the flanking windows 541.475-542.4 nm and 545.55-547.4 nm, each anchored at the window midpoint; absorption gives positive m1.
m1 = 0.34 nm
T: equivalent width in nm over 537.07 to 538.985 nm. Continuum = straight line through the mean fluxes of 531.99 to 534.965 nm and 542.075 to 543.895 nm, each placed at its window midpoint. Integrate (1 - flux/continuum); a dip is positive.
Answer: -0.22 nm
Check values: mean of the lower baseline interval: 12.6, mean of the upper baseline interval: 12.9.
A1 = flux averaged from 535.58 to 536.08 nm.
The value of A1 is 14.4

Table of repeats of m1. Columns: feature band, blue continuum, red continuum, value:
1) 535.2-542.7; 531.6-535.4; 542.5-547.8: -0.346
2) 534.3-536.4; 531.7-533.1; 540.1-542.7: 0.004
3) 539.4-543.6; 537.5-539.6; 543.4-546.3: 0.112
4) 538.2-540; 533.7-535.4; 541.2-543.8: -0.003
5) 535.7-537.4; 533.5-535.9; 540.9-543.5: 0.029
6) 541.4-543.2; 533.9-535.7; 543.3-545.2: -0.251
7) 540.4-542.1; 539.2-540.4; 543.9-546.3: -0.099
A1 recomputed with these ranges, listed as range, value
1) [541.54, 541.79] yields 14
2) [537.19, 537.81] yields 15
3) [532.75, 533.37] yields 11.9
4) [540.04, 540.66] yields 11.9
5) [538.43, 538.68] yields 17.6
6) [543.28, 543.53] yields 9.5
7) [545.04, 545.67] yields 13.3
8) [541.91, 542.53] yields 14.6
